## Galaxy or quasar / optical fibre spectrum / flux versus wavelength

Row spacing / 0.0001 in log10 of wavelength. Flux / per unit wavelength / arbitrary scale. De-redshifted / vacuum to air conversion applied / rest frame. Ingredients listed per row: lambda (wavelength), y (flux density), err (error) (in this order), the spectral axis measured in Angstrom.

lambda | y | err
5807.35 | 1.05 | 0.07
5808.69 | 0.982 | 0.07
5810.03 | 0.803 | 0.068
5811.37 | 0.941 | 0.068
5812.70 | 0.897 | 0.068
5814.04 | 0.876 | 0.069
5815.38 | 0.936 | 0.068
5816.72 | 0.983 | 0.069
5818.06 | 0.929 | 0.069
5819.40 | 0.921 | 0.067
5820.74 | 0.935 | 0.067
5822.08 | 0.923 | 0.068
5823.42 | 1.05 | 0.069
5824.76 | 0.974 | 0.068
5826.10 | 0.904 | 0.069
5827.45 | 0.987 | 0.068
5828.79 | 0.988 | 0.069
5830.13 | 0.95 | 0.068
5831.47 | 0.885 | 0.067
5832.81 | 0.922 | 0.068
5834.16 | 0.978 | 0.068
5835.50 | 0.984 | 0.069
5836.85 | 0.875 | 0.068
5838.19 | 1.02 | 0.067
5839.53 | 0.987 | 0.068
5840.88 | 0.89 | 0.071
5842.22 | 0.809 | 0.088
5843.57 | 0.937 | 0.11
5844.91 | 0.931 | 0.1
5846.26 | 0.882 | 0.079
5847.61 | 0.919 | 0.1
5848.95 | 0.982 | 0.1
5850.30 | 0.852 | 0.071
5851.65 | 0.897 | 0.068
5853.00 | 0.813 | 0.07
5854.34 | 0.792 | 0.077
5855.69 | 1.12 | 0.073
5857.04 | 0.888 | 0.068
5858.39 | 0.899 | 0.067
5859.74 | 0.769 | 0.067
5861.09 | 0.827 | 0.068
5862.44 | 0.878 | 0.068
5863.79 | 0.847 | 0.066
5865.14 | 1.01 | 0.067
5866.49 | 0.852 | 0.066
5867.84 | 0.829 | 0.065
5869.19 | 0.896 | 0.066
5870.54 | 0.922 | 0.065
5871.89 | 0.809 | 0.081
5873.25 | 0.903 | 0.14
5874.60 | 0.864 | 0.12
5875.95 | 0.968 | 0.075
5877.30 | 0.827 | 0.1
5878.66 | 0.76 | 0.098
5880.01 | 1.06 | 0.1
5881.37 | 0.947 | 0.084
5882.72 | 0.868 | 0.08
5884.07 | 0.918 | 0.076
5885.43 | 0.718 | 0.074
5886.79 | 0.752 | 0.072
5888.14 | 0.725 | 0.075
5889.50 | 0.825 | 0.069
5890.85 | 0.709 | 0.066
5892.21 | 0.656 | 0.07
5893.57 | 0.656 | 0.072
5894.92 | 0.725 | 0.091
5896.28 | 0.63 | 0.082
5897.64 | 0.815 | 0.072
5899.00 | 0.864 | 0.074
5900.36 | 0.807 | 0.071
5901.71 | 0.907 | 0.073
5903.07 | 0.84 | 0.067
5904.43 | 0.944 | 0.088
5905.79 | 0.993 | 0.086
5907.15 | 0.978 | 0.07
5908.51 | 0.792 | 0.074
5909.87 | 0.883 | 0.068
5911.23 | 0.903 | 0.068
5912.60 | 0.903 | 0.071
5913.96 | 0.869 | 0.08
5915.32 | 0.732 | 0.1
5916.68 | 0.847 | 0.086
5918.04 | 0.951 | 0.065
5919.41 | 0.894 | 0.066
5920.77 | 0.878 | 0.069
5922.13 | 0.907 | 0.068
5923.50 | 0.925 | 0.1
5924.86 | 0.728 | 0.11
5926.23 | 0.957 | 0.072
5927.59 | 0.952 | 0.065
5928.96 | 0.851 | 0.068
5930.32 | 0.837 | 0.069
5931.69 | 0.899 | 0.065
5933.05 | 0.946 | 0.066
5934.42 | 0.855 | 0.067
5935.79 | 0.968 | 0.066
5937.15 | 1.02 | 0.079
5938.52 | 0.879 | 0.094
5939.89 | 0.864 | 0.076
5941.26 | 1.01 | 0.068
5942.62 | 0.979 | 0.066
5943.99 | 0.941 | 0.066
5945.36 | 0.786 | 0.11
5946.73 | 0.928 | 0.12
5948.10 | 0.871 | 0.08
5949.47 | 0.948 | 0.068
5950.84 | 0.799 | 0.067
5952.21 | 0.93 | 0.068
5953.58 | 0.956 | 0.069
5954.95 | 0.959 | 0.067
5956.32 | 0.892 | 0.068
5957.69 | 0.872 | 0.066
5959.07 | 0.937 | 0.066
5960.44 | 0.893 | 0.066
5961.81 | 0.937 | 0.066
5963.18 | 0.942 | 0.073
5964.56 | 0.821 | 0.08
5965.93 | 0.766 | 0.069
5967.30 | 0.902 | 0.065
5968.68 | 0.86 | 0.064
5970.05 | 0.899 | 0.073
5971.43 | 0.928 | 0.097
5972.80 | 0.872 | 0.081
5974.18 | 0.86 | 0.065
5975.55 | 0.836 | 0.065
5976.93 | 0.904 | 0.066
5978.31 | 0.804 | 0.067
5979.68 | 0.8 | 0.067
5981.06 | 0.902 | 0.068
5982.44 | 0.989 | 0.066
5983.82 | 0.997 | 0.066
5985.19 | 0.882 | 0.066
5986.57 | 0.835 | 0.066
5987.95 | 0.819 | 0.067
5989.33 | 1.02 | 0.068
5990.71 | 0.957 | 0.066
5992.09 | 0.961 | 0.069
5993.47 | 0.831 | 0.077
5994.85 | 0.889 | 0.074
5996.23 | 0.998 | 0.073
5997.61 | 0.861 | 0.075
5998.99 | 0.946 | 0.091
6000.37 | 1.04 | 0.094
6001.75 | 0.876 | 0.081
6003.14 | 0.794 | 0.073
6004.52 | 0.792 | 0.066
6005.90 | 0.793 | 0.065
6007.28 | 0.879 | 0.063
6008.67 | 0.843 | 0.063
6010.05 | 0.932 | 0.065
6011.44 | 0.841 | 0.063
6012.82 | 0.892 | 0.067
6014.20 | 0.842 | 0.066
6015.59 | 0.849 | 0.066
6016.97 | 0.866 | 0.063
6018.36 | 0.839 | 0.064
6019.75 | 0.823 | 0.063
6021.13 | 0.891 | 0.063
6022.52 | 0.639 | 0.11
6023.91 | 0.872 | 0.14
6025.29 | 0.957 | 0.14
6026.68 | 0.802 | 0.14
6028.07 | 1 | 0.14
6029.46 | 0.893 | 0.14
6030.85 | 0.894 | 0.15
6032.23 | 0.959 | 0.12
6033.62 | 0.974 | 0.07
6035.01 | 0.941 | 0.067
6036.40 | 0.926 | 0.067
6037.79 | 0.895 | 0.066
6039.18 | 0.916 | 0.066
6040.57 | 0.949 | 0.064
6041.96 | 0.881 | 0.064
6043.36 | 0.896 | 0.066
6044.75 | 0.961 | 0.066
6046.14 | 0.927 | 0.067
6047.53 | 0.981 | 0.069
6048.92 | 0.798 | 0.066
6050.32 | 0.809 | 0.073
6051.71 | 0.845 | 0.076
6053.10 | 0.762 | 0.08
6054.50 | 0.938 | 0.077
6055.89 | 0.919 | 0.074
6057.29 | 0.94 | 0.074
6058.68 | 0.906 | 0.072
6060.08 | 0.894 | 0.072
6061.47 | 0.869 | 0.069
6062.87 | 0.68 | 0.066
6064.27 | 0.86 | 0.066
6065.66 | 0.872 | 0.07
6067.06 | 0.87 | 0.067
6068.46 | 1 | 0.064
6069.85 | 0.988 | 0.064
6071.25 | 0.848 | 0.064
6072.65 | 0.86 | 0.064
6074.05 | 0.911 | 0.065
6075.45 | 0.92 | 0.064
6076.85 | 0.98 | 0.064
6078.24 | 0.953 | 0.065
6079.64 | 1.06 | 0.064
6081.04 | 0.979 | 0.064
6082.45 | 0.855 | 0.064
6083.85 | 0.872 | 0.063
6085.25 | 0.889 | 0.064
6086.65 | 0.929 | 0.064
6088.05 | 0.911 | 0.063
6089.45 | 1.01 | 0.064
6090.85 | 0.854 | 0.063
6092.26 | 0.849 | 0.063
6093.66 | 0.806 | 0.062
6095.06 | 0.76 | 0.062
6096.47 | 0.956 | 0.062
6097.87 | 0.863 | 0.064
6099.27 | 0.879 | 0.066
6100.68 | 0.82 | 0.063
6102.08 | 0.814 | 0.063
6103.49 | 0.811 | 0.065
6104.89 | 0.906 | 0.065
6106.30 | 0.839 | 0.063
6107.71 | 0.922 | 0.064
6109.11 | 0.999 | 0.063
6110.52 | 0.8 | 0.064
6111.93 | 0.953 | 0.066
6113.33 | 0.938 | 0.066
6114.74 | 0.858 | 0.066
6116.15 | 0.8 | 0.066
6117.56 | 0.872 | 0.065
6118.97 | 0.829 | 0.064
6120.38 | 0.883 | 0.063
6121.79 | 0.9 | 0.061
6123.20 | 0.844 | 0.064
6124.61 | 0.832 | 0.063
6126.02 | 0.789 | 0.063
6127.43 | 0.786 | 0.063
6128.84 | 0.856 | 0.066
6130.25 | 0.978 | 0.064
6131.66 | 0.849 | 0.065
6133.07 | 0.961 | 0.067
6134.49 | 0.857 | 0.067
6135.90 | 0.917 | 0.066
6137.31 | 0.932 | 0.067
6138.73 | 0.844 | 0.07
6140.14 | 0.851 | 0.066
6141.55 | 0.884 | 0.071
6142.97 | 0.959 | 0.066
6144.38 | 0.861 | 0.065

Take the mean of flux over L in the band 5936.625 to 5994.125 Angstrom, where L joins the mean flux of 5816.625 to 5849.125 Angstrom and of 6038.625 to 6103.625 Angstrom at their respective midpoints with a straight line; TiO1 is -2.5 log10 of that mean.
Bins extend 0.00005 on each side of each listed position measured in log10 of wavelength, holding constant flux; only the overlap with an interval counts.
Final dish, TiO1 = 0.02 mag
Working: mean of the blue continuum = 0.941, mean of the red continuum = 0.891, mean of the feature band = 0.899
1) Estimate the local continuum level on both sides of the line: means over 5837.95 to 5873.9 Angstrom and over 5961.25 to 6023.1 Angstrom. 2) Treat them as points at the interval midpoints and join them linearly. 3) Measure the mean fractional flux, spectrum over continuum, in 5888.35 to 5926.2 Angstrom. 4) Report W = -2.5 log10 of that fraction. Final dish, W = 0.064 mag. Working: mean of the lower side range 0.893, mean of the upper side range 0.877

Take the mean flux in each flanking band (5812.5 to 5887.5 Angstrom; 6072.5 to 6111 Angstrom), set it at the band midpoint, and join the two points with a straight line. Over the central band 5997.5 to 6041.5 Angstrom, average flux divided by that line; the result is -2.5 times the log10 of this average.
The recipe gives 0.02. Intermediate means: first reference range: 0.906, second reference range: 0.894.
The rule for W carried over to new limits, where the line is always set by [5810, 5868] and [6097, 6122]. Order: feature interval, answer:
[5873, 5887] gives 0.04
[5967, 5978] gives 0.02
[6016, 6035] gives 0.01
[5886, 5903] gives 0.19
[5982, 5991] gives -0.04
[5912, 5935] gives 0.03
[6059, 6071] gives 0.00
